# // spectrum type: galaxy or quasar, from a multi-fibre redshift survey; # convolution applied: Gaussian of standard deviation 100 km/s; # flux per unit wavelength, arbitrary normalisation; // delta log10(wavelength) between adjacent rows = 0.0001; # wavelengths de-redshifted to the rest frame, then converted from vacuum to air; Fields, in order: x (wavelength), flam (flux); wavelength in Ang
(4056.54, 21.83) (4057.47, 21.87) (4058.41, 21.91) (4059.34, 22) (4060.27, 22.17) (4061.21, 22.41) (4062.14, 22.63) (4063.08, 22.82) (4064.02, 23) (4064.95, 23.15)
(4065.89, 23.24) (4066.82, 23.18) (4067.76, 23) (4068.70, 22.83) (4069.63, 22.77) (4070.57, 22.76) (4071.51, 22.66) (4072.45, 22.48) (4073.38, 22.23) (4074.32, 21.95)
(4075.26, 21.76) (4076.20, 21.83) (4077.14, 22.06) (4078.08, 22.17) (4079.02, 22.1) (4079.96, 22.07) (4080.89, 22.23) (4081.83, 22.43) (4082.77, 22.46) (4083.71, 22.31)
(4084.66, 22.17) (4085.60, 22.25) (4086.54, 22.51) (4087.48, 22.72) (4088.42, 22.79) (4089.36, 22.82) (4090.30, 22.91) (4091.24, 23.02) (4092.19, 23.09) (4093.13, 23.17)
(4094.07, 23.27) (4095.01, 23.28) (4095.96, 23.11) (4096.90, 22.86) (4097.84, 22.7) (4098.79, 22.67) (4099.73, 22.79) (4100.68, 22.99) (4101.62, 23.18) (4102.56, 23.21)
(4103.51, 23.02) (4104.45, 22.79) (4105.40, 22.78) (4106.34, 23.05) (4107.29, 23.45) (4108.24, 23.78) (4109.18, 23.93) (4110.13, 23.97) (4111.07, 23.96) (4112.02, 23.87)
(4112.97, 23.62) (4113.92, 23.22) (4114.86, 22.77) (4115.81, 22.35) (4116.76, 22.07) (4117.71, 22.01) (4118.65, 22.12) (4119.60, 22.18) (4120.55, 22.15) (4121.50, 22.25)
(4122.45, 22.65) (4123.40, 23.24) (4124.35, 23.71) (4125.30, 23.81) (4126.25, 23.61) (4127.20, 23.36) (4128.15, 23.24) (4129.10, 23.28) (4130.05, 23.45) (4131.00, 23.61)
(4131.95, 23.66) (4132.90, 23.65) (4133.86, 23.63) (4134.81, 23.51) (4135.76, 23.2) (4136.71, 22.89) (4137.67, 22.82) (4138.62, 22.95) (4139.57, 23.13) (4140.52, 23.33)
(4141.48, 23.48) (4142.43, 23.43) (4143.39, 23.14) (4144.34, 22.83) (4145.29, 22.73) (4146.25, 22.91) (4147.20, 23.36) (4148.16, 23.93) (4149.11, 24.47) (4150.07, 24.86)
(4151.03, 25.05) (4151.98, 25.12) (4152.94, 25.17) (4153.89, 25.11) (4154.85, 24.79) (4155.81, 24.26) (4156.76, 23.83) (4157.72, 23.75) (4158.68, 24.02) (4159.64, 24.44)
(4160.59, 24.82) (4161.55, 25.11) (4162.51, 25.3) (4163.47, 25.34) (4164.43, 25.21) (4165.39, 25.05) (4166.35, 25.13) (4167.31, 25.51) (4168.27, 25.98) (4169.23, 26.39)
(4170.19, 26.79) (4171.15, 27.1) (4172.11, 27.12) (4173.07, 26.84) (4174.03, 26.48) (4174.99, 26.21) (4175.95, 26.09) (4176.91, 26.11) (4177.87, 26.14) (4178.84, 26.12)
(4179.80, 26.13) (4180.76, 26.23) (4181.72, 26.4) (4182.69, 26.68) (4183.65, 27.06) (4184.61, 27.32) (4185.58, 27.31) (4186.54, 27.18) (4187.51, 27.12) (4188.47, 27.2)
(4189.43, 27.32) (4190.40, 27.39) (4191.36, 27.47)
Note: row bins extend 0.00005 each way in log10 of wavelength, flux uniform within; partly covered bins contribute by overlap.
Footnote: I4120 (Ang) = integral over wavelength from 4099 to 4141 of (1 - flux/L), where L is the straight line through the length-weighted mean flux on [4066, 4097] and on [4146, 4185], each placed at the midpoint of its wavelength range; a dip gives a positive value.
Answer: 1.3 Ang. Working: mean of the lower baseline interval 22.6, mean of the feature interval 23.1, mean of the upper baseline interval 25.5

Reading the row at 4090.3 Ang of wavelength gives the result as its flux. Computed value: 22.91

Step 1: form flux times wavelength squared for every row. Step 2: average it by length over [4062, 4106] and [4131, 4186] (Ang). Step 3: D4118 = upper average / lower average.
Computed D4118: 1.14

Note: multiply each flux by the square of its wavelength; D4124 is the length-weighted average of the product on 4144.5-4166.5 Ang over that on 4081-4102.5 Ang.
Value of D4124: 1.1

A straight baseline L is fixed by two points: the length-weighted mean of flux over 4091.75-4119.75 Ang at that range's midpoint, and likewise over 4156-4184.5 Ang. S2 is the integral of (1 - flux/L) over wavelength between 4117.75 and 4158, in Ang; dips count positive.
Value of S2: 1.5 Ang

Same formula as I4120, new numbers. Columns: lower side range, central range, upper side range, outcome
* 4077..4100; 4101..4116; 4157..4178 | 0.1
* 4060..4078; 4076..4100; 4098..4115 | 0.3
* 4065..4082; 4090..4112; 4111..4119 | -0.5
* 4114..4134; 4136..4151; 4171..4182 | 0.5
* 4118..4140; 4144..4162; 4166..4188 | 0.4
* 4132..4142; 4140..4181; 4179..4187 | 0.1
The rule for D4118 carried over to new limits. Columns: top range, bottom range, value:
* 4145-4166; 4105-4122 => 1.09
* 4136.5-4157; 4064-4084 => 1.10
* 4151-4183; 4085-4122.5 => 1.15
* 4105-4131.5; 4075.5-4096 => 1.04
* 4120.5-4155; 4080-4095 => 1.06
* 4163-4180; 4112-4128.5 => 1.17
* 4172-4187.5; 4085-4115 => 1.20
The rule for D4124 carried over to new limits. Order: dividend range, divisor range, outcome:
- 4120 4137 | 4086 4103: 1.03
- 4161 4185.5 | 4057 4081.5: 1.23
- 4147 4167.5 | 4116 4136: 1.09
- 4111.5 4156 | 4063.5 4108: 1.05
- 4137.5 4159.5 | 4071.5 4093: 1.10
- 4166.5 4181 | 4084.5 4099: 1.20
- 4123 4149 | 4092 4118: 1.03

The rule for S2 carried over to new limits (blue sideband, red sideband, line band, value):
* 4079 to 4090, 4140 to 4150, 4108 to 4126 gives -0.1 Ang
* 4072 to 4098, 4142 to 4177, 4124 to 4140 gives 0.5 Ang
